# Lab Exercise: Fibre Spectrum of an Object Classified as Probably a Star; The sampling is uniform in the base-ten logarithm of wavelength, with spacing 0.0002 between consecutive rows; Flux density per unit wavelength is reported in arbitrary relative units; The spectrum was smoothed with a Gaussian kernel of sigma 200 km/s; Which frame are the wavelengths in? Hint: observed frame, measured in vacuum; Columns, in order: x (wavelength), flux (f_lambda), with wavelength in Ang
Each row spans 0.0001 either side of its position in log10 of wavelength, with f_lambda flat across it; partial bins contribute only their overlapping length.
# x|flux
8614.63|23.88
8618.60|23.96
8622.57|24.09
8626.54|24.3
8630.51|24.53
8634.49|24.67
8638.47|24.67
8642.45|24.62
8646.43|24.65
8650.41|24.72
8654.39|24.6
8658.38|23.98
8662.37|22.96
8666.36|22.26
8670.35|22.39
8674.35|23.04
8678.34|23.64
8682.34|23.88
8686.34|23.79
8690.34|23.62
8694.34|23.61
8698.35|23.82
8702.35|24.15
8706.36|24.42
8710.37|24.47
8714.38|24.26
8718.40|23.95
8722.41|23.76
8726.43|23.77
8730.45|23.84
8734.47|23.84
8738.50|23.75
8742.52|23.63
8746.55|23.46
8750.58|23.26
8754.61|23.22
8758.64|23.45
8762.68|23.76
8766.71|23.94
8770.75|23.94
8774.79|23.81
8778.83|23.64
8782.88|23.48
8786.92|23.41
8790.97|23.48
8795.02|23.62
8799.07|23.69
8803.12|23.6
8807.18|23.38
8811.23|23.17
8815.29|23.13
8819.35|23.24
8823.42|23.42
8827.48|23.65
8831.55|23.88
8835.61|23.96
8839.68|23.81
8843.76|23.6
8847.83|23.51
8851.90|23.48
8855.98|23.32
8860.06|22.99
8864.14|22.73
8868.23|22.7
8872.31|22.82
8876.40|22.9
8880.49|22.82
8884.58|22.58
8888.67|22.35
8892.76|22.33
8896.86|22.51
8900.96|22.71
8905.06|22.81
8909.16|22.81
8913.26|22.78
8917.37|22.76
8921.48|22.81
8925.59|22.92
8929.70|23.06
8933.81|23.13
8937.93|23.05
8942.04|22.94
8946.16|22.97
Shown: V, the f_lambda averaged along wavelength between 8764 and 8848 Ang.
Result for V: 23.6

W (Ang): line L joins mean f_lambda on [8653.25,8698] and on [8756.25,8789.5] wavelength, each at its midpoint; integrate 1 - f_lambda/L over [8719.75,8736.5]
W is -0.2 Ang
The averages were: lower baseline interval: 23.4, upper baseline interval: 23.7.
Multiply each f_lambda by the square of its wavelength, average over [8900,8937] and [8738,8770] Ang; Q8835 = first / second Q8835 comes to 1.0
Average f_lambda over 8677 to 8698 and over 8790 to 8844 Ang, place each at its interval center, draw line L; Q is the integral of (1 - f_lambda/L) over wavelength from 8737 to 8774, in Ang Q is 0.0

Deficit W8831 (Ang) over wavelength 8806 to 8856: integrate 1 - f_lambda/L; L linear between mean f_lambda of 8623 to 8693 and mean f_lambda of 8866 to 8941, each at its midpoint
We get -0.9 Ang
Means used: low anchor 23.9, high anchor 22.8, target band 23.5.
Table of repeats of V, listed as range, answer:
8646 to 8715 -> 23.8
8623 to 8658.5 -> 24.5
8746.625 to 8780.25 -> 23.6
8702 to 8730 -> 24.1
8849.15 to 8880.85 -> 23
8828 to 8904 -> 23.1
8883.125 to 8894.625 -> 22.4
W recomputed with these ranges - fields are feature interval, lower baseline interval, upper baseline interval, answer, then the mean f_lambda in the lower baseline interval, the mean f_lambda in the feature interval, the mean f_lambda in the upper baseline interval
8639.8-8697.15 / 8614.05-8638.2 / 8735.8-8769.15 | 0.8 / 24.3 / 23.7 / 23.6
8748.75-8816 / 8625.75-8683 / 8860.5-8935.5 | -0.7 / 23.9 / 23.5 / 22.8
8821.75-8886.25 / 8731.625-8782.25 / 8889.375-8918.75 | -0.8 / 23.6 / 23.3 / 22.7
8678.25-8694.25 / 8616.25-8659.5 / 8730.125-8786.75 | 0.3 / 24.4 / 23.7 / 23.6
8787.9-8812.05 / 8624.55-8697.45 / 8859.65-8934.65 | -0.3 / 23.9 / 23.5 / 22.8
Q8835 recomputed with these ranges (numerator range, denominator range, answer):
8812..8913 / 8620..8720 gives 1.01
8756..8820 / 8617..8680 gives 1.02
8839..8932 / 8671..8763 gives 1.00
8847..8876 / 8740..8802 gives 1.00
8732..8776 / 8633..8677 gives 1.01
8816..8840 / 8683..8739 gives 1.01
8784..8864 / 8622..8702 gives 1.02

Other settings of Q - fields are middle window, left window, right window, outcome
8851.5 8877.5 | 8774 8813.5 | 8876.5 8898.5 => -0.2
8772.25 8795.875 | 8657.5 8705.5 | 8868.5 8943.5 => -0.4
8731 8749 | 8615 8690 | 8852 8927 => -0.1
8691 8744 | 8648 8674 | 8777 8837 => -1.0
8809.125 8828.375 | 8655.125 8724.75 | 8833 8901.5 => -0.1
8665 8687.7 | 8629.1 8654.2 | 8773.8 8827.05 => 1.1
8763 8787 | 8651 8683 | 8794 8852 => -0.2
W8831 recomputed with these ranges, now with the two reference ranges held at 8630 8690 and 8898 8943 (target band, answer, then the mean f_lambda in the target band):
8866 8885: 0.2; 22.8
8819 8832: -0.2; 23.5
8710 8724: -0.3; 24.1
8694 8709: -0.2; 24.1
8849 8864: -0.1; 23.2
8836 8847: -0.3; 23.7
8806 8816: 0.0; 23.2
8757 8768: -0.1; 23.7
